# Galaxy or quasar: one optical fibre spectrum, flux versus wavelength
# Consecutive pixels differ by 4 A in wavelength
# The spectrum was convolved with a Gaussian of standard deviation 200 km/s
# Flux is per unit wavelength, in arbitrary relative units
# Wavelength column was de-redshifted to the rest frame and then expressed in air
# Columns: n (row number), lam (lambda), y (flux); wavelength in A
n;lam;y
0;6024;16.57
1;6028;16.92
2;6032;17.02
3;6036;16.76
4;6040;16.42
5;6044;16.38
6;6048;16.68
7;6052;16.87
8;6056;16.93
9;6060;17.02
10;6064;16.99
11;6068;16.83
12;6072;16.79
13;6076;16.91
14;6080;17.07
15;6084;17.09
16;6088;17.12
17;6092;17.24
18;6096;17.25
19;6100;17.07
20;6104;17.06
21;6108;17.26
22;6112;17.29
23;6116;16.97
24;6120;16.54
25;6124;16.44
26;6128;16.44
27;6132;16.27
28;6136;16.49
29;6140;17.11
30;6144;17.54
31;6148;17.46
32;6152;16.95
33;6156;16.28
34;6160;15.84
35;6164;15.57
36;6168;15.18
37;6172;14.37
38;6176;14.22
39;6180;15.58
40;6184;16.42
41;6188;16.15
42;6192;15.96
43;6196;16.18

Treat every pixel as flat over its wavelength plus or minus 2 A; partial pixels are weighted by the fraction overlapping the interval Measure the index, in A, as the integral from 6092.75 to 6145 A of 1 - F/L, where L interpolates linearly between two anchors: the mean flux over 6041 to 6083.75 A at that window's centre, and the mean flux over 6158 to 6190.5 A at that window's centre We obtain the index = -2.50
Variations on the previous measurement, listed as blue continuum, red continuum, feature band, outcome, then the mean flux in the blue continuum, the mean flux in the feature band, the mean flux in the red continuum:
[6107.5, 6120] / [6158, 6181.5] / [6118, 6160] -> -1.40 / 17.1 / 16.7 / 15.1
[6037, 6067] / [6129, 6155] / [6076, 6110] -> -0.60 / 16.8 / 17.1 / 16.9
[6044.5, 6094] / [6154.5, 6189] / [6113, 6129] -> -0.44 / 16.9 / 16.7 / 15.5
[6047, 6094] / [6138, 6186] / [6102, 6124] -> -0.58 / 17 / 17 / 16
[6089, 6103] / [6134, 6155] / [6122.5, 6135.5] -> 0.54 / 17.2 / 16.4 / 17.1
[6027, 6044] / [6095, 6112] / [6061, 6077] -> 0.05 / 16.7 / 16.9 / 17.2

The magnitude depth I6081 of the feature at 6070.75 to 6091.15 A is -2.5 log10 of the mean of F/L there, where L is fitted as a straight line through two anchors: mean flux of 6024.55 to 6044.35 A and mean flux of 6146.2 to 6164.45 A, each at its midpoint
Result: -0.03 mag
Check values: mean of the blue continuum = 16.7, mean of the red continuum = 16.5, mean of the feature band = 17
